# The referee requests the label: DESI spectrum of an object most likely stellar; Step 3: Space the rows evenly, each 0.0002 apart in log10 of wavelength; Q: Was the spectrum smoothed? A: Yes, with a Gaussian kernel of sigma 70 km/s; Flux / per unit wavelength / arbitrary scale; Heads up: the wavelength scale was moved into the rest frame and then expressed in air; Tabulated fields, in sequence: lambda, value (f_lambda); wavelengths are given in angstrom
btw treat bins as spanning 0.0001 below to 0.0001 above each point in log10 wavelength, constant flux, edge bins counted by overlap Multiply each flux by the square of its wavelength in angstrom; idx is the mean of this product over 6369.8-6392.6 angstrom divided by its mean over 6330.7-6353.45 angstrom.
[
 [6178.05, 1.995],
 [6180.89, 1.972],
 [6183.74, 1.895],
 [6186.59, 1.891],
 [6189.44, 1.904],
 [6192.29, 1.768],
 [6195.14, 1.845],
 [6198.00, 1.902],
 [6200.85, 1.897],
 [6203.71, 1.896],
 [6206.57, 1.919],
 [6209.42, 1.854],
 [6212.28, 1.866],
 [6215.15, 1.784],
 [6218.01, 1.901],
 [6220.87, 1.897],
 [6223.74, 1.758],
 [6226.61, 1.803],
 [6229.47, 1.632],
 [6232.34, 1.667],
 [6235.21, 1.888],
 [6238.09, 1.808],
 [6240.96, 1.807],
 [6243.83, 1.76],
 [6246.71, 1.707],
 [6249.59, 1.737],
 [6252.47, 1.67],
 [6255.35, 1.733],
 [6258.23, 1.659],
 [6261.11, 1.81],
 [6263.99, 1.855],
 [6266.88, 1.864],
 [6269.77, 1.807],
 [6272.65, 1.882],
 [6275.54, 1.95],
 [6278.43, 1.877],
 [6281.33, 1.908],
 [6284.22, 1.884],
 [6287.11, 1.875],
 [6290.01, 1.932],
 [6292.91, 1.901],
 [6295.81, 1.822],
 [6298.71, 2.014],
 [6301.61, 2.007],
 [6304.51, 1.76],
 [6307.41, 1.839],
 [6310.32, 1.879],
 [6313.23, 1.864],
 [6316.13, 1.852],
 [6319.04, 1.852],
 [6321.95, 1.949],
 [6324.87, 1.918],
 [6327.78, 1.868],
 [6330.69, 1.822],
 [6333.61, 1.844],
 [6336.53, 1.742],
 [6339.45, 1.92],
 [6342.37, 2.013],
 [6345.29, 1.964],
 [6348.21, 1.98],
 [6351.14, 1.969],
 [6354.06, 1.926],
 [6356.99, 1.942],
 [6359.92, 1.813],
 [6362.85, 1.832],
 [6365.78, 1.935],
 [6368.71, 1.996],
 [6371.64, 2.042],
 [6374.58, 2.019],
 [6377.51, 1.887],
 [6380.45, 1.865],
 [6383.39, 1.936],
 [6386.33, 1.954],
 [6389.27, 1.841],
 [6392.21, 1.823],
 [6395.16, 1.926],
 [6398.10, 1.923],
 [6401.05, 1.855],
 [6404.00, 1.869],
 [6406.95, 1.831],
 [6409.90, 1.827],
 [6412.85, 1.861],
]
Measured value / 1.02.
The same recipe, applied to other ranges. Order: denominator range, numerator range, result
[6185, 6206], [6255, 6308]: 1.02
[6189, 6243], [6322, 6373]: 1.09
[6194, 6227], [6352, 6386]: 1.09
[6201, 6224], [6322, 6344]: 1.05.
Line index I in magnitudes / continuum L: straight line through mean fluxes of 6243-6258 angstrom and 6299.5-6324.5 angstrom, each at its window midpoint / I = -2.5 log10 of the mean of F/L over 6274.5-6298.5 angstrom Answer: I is -0.05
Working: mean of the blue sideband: 1.71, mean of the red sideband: 1.88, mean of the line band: 1.9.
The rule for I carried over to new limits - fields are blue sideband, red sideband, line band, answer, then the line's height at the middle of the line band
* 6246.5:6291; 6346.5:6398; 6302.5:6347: 0.002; 1.88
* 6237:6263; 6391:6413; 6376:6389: -0.032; 1.85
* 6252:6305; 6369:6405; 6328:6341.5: 0.026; 1.89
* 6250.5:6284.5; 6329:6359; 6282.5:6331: -0.011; 1.87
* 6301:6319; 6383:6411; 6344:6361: -0.038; 1.87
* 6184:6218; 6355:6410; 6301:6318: 0.017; 1.89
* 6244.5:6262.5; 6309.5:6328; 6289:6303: -0.062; 1.83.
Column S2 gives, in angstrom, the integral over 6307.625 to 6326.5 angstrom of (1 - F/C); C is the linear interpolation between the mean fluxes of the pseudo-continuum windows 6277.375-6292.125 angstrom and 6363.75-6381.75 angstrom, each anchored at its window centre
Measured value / 0.3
